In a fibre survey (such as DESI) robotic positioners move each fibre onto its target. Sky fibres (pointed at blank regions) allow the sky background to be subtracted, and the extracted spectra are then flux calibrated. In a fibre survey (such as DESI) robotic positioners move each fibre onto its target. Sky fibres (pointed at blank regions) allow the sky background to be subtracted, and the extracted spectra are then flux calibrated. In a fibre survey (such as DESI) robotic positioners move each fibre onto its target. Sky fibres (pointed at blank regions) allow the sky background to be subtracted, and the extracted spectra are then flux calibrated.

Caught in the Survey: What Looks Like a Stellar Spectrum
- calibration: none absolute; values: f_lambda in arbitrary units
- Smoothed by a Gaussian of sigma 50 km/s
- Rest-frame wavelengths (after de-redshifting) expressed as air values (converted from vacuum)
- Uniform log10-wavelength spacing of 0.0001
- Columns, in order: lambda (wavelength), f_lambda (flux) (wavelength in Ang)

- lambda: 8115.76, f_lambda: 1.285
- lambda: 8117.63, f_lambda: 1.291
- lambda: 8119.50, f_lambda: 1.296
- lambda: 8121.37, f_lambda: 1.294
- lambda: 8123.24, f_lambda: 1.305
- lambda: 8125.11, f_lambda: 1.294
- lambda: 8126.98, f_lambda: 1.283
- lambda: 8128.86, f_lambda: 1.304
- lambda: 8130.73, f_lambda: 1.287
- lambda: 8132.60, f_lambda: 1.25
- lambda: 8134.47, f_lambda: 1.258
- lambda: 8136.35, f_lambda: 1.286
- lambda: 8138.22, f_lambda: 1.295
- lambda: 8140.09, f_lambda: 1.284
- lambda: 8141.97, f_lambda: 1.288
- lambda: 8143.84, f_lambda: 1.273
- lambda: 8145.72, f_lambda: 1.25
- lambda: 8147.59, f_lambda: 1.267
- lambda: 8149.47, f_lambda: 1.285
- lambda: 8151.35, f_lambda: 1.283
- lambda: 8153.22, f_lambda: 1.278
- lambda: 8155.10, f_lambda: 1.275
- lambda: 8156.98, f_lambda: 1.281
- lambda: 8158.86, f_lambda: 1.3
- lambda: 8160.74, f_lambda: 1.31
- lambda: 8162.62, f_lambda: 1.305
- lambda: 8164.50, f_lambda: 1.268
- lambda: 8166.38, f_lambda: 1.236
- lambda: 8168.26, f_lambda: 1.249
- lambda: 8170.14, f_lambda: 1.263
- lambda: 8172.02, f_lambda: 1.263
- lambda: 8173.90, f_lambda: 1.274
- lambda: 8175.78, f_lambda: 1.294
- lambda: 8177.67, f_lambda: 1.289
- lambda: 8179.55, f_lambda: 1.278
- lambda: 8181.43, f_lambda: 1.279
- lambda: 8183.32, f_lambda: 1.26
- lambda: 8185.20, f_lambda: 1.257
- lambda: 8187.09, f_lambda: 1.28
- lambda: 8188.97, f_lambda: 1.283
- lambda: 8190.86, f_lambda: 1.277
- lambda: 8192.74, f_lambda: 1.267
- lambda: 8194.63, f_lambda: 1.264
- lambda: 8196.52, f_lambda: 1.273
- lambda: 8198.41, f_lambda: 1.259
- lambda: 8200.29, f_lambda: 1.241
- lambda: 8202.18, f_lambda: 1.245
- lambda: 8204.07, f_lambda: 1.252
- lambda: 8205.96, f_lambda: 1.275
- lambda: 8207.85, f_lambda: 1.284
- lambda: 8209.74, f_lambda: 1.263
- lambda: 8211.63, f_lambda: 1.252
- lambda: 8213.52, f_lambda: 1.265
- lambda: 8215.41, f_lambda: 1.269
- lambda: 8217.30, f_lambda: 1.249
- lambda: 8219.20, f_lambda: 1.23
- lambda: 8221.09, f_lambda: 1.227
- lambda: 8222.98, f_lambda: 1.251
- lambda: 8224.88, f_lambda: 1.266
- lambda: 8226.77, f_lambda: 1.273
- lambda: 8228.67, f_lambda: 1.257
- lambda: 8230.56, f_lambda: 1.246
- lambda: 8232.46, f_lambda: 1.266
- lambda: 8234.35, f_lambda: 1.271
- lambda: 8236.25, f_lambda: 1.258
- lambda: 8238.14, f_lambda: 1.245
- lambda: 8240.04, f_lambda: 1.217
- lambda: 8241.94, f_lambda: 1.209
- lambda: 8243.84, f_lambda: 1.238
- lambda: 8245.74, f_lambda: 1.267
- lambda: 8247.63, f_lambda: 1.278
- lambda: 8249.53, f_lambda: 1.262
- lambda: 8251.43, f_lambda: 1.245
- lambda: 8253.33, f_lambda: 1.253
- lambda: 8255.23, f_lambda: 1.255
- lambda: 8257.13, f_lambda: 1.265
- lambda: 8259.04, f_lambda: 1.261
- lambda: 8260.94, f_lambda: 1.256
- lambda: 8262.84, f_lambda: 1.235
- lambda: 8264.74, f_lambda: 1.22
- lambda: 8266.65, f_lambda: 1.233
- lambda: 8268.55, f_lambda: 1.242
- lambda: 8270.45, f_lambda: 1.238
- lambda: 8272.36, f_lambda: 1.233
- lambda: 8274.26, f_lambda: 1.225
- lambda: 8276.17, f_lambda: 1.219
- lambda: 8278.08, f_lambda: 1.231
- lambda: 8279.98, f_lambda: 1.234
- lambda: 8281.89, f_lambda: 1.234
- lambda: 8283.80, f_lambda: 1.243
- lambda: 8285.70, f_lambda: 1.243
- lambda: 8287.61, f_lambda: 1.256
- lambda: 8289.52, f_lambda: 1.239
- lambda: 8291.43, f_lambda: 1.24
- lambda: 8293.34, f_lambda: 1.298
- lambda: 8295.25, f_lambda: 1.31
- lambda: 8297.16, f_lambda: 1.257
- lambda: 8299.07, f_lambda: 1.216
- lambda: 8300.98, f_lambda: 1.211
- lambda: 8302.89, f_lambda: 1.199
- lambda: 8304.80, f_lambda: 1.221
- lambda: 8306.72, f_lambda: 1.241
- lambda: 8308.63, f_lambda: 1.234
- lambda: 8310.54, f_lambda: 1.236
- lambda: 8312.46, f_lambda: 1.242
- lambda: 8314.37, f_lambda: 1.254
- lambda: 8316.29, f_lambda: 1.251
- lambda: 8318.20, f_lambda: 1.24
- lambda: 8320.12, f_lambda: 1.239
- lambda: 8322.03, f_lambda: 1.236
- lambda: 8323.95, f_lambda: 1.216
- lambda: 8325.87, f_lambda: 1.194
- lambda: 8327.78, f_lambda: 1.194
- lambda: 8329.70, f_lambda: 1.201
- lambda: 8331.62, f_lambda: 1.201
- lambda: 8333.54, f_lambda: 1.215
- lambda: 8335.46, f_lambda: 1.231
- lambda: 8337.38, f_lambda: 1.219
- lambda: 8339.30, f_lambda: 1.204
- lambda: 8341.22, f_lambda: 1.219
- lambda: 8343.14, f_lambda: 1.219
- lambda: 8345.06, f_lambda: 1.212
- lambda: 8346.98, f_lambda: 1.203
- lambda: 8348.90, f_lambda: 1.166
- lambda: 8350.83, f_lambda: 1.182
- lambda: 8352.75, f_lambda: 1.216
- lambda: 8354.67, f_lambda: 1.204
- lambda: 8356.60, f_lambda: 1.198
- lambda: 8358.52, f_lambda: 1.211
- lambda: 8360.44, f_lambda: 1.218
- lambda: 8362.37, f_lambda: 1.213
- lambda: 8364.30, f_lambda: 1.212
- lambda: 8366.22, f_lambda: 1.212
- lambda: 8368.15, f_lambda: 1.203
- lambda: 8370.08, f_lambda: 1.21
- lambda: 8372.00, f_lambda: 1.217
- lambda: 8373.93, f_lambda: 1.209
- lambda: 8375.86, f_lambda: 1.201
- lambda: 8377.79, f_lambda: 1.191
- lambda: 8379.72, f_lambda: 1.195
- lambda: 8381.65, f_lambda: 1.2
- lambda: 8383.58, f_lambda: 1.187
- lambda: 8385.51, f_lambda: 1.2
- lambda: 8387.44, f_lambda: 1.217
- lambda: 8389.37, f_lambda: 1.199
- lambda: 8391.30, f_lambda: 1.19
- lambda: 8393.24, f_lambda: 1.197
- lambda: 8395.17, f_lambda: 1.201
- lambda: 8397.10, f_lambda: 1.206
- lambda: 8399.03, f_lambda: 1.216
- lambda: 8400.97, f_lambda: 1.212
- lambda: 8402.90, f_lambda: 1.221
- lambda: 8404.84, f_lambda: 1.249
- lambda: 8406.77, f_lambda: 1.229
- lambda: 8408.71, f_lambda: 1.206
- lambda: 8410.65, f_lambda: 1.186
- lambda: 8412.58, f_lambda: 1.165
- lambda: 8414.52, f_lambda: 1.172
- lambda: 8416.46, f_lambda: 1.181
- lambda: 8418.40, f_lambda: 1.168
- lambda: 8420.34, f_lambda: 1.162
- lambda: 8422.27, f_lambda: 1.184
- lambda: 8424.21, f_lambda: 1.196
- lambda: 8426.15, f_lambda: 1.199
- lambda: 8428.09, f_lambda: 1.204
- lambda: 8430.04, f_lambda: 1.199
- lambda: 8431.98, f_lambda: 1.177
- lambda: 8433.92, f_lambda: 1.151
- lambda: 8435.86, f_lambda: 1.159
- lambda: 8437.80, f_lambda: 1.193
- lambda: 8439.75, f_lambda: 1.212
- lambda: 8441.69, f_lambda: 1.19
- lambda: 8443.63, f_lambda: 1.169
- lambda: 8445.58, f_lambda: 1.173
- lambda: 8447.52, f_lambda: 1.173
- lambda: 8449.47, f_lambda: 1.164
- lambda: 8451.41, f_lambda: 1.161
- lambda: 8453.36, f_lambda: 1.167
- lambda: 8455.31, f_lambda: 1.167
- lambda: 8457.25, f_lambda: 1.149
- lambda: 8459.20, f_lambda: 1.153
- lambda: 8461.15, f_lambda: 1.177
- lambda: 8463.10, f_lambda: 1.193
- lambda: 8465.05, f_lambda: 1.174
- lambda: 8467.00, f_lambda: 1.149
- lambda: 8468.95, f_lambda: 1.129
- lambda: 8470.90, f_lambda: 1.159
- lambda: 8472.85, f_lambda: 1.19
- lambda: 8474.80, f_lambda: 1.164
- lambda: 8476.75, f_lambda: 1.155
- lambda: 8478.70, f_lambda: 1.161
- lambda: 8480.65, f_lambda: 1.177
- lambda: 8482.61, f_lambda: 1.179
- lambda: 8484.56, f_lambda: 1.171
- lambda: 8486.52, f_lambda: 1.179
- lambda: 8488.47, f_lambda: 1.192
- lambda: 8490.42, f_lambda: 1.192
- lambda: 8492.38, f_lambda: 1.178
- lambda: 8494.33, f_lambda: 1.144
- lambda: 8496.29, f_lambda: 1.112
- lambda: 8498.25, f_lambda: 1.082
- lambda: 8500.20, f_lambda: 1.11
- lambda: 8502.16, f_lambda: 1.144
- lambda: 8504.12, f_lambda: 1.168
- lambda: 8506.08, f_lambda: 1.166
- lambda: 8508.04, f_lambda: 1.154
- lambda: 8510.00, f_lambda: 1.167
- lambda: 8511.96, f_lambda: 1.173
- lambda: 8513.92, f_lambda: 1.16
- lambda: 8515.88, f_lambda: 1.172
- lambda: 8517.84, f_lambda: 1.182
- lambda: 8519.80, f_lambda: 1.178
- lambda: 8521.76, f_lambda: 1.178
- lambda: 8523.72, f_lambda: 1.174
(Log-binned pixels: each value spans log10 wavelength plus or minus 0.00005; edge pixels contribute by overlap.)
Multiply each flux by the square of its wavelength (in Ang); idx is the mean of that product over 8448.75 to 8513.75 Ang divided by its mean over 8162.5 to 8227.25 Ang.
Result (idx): 1.0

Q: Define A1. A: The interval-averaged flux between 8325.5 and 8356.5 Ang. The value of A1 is 1.21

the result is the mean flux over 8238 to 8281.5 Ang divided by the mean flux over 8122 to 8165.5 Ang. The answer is 0.97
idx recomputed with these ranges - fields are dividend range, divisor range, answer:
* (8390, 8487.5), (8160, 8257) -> 0.99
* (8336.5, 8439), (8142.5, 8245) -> 0.99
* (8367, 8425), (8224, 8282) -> 1.00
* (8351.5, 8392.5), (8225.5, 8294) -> 0.99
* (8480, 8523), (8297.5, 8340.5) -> 0.99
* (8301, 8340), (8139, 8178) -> 1.00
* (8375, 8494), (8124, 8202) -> 0.99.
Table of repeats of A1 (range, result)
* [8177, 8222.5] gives 1.26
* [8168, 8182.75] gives 1.27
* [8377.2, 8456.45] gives 1.19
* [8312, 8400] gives 1.21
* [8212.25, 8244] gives 1.25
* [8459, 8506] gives 1.16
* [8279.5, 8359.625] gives 1.23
